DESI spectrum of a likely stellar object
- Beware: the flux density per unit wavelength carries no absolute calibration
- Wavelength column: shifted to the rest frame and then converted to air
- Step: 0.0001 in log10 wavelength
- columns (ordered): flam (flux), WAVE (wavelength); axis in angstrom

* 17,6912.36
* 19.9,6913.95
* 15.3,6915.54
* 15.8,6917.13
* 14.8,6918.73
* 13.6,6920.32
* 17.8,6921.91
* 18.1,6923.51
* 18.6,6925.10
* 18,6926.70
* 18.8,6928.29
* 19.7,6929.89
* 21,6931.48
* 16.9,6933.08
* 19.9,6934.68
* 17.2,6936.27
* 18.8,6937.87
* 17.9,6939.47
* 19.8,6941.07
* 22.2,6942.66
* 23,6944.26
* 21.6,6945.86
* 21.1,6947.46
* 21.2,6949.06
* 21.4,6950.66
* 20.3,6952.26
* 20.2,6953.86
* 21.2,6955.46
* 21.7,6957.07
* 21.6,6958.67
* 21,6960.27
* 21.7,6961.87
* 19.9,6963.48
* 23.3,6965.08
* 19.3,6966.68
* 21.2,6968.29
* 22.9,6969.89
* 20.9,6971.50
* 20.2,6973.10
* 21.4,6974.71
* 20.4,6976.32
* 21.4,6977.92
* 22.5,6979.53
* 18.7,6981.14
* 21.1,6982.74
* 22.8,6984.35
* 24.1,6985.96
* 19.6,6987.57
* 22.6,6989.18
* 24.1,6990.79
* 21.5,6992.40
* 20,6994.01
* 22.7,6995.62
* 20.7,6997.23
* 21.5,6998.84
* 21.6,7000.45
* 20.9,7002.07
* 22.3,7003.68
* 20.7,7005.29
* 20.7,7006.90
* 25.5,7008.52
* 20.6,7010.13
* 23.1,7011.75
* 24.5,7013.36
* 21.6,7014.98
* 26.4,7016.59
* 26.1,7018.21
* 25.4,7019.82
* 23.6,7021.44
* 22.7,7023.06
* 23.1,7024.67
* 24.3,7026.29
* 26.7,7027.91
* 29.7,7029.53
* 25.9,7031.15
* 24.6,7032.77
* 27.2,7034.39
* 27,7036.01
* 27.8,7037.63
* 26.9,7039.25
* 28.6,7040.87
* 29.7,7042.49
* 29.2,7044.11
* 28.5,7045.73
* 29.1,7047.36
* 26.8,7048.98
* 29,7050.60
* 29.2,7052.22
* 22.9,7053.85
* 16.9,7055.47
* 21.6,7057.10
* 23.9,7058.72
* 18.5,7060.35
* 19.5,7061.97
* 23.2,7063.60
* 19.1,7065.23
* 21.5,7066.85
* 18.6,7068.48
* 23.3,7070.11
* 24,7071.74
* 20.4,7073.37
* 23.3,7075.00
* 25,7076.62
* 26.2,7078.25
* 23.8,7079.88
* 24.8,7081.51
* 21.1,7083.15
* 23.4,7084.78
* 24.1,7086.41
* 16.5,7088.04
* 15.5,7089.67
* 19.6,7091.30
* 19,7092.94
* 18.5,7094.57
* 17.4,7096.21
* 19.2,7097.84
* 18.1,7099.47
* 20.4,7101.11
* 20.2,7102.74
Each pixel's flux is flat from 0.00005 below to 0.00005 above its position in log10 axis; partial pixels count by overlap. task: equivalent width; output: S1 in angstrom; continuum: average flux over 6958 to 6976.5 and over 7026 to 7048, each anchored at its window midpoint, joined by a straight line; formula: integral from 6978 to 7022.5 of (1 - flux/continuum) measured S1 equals 3.3 angstrom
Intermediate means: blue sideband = 21.2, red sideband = 27.6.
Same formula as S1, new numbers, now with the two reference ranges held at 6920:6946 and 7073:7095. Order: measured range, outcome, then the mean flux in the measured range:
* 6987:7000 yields -1.02 angstrom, 21.6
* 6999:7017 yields -1.87 angstrom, 22.4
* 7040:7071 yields -4.52 angstrom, 24.2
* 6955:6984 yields -2.23 angstrom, 21.2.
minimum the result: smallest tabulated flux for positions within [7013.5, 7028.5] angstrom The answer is 21.6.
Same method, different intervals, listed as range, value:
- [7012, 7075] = 16.9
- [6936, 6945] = 17.2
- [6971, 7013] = 18.7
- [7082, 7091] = 15.5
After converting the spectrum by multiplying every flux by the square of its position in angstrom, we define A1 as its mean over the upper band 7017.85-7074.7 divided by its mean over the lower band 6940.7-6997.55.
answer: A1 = 1.18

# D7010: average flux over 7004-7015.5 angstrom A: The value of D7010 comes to 22.4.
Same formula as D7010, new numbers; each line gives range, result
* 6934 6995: 21.1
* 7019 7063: 25.5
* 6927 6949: 19.8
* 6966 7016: 21.7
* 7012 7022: 24.6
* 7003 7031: 24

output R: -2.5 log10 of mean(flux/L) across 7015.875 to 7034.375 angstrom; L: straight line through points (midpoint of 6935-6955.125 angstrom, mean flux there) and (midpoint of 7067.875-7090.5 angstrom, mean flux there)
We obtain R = -0.18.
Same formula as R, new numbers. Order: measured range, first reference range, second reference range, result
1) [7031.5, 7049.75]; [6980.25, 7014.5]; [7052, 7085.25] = -0.25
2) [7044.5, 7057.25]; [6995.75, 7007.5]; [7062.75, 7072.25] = -0.20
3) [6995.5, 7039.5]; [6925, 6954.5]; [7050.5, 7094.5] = -0.15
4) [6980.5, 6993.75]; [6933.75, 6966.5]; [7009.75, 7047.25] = 0.07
